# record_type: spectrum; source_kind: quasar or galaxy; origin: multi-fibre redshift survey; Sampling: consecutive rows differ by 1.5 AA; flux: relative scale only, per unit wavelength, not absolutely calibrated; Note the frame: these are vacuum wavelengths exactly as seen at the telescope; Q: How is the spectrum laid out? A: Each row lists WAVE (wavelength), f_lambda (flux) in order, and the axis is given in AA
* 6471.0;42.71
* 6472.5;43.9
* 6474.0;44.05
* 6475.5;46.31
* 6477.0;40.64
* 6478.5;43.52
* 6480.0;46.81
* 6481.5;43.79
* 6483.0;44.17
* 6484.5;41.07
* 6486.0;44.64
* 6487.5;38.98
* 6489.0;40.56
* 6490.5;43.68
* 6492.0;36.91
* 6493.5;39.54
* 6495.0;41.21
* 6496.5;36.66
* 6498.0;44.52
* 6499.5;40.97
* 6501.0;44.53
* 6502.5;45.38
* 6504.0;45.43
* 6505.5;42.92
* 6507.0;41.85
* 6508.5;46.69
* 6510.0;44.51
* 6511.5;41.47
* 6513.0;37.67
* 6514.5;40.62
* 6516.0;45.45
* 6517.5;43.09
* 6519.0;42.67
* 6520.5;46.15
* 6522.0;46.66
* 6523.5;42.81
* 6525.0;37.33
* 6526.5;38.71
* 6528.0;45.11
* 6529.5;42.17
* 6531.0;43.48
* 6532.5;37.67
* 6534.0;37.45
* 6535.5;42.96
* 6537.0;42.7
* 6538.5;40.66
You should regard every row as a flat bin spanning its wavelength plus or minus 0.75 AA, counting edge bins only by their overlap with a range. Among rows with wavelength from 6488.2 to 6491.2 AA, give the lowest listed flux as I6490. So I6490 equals 40.56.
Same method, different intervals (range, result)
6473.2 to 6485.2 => 40.64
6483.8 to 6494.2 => 36.91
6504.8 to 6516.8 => 37.67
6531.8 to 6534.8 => 37.45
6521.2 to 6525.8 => 37.33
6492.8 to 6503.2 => 36.66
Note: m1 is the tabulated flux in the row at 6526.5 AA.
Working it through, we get 38.71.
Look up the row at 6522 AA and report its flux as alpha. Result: 46.66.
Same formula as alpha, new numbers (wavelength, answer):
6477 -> 40.64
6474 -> 44.05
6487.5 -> 38.98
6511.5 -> 41.47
